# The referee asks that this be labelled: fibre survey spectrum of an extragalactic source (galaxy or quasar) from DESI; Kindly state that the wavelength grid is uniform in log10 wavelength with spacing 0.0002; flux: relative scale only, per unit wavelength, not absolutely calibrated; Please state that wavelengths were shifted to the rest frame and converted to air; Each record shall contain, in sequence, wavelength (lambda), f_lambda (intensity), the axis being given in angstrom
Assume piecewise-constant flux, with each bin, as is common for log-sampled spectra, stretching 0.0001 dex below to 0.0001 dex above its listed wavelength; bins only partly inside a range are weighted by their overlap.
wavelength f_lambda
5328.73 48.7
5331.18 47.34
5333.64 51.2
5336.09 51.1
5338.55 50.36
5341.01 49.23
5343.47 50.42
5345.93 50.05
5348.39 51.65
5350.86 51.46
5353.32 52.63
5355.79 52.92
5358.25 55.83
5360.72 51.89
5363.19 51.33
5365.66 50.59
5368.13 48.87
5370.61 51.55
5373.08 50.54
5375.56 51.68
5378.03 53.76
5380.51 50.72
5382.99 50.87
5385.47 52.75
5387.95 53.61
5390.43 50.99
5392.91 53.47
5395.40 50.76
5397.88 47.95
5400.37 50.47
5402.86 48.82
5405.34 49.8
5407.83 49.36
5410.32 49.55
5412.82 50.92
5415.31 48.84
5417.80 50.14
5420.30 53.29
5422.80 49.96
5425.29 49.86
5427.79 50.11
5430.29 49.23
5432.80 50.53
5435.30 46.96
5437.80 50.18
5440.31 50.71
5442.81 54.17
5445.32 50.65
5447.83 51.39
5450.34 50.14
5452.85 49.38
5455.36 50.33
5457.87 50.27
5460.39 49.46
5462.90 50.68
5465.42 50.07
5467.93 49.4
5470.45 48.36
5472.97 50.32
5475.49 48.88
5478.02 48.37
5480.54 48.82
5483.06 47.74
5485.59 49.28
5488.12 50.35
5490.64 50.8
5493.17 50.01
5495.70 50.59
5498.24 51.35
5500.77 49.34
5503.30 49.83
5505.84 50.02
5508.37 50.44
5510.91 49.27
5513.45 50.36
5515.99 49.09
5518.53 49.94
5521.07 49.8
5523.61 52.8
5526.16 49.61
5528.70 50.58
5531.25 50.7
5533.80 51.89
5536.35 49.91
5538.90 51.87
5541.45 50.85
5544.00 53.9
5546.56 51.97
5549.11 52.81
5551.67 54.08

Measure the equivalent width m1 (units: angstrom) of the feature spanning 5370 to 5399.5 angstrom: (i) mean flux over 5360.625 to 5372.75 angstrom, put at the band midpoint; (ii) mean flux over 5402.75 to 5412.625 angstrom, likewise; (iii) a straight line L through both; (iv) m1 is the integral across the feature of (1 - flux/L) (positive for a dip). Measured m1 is -0.8 angstrom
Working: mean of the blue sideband 50.7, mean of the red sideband 49.6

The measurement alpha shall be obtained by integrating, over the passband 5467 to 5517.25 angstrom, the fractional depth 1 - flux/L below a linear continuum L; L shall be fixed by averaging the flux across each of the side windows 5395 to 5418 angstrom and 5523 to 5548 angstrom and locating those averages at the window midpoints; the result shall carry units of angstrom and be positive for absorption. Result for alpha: 1.1 angstrom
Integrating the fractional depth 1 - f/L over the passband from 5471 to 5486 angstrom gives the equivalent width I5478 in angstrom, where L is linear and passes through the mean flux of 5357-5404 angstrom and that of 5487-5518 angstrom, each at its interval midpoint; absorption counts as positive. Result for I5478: 0.5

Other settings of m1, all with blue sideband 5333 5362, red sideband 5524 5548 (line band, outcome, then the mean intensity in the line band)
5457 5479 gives 0.8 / 49.5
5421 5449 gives 0.6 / 50.4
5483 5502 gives 0.5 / 50.1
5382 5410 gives 0.4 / 50.8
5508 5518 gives 0.3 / 49.7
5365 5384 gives 0.2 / 51.1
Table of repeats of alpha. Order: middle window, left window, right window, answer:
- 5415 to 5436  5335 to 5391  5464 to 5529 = 0.3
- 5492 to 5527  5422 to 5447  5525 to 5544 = 0.4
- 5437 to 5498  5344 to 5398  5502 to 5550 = 1.3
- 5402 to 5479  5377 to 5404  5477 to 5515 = 0.8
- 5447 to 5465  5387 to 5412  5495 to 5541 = 0.1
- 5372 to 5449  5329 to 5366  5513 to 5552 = 0.7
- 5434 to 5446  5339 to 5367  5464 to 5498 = -0.1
